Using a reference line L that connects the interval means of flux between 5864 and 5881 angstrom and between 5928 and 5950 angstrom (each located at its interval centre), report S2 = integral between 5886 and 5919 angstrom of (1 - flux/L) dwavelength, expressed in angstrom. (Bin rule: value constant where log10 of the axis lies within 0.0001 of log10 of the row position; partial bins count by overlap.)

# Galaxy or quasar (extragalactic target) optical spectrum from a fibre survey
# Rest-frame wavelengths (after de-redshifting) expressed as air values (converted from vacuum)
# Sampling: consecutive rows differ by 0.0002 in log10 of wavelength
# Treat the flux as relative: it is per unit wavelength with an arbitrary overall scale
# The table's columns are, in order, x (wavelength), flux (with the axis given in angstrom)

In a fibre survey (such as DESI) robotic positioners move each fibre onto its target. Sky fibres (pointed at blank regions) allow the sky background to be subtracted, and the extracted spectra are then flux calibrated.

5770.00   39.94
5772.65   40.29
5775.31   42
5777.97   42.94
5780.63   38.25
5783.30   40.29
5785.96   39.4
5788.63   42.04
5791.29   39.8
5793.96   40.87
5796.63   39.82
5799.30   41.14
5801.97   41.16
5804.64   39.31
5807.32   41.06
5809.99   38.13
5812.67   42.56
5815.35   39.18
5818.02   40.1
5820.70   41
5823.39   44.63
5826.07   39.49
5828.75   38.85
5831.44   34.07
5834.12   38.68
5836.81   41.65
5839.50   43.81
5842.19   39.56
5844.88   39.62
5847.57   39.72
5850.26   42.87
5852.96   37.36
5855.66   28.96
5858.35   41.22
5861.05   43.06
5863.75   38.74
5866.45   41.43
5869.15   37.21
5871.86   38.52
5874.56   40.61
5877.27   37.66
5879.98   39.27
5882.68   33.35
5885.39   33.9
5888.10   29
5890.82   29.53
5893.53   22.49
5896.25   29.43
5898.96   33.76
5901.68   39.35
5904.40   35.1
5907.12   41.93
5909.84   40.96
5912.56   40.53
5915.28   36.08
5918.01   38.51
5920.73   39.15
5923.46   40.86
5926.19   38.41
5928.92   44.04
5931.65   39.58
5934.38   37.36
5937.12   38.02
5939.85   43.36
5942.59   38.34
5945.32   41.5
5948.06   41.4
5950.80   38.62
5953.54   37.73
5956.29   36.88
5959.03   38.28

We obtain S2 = 4.2 angstrom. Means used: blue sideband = 39.1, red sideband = 40.3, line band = 34.7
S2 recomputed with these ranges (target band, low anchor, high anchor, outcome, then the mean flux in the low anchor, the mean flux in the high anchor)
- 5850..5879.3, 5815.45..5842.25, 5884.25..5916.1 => -1.2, 40.2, 34.3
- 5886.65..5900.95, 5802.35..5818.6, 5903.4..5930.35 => 3.7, 40.1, 39.6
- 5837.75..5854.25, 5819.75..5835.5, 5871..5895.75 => -1.3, 39.4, 33.6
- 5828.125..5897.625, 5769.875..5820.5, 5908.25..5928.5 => 5.3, 40.5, 39.5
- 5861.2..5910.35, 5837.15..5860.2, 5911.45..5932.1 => 4.6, 39.3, 39.6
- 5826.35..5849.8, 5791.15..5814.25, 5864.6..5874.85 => 0.1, 40.4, 39.3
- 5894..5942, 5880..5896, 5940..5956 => -4.5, 30.4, 39.6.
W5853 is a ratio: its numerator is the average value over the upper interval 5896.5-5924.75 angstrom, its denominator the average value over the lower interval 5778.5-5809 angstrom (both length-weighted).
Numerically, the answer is 0.9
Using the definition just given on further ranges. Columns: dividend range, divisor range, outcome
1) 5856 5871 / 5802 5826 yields 0.97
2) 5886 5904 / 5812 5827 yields 0.75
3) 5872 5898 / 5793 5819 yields 0.82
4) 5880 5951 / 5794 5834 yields 0.93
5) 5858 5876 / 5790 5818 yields 0.99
